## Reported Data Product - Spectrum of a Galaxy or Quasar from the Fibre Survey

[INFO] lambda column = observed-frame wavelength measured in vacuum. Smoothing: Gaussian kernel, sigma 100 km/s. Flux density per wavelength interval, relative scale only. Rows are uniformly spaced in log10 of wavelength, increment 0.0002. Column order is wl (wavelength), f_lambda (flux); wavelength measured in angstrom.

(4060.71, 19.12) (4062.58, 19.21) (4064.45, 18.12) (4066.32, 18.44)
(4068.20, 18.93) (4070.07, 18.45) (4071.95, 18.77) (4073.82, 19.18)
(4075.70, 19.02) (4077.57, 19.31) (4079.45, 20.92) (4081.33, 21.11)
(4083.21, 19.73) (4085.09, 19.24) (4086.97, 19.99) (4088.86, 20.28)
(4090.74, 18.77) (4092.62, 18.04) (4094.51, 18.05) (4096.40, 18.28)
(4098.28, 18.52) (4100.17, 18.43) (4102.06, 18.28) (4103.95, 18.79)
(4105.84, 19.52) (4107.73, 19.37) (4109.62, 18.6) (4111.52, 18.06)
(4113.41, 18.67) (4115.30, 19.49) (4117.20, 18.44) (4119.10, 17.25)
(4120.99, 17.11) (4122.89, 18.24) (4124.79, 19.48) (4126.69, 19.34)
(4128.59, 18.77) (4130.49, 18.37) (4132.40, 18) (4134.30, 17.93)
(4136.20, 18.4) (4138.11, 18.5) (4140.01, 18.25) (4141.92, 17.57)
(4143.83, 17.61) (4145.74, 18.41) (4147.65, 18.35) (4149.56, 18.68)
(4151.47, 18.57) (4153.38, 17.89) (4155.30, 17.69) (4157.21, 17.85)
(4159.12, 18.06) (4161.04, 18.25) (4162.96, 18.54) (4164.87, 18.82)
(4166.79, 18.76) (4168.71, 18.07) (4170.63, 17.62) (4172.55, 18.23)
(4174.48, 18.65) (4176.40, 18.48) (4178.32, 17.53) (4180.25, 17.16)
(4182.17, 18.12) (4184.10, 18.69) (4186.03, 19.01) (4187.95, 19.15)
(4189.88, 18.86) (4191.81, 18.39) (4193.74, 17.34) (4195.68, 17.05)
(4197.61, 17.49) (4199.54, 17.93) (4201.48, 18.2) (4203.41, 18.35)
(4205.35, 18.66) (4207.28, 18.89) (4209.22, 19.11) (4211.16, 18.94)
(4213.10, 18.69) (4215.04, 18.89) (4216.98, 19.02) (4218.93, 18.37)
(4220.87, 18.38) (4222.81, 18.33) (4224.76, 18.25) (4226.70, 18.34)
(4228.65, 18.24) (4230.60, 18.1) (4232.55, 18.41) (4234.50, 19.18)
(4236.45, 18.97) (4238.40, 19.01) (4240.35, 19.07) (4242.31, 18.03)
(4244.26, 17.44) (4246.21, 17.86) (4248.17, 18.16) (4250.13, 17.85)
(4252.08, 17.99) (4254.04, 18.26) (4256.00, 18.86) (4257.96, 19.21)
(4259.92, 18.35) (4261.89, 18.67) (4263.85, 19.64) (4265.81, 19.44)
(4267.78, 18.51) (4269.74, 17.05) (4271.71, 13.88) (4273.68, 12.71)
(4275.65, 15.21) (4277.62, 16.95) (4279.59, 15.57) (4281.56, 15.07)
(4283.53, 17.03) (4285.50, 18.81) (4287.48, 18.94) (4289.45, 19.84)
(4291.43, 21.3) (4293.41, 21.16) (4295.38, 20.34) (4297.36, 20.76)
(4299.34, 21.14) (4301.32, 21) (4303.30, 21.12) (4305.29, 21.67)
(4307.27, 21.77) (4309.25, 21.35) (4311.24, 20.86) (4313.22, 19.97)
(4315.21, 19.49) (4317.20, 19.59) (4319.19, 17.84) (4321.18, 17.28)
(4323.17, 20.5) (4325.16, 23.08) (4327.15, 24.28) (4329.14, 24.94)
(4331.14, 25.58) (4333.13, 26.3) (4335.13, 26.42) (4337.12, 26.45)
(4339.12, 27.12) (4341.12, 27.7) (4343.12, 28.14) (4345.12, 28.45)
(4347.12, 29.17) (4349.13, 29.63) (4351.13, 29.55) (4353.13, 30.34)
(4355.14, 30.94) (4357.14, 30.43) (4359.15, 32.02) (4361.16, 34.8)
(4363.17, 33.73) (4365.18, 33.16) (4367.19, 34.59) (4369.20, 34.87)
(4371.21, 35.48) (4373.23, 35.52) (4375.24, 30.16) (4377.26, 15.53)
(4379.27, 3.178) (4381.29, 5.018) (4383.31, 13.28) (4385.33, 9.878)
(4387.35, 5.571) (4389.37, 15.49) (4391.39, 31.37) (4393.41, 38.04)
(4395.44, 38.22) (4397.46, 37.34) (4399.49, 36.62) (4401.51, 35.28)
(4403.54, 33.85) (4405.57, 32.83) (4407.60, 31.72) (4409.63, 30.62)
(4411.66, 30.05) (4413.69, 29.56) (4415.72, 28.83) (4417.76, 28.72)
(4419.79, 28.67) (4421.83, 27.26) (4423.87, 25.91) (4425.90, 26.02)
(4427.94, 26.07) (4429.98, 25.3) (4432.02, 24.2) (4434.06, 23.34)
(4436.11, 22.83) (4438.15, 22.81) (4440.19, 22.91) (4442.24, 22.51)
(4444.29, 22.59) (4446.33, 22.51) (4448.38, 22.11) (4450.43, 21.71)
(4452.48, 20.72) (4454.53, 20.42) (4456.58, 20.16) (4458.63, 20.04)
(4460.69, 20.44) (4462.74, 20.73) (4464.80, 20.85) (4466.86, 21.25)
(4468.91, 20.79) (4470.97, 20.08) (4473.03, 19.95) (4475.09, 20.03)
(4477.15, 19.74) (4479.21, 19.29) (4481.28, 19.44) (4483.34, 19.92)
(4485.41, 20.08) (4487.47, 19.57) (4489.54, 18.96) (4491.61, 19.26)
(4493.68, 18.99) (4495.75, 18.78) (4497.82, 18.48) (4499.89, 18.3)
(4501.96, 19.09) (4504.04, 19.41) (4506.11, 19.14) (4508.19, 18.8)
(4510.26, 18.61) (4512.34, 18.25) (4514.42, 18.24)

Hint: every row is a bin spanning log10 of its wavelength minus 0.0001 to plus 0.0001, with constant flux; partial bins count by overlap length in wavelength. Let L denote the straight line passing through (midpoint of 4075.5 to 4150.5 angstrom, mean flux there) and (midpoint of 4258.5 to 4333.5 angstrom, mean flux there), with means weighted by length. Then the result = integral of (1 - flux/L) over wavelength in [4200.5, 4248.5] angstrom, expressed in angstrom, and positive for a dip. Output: 1.85 angstrom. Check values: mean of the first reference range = 18.7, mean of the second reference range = 19.6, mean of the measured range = 18.5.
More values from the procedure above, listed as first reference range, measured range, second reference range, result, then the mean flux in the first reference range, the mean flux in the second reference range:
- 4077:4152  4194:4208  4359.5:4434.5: 2.2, 18.7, 27.4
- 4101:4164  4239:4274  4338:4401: 7.7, 18.4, 27.3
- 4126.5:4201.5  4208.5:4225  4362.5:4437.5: 1.2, 18.2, 26.9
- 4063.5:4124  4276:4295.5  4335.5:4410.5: 5.3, 18.9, 28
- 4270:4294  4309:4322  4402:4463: -0.3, 17.1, 25.3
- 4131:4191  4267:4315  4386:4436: 9.7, 18.3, 28.5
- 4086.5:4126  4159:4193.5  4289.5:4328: 1.8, 18.6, 20.7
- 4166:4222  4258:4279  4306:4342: 3.8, 18.3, 22.8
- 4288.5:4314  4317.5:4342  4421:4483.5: -3.1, 21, 22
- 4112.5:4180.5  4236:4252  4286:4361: 2.4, 18.3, 24.1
